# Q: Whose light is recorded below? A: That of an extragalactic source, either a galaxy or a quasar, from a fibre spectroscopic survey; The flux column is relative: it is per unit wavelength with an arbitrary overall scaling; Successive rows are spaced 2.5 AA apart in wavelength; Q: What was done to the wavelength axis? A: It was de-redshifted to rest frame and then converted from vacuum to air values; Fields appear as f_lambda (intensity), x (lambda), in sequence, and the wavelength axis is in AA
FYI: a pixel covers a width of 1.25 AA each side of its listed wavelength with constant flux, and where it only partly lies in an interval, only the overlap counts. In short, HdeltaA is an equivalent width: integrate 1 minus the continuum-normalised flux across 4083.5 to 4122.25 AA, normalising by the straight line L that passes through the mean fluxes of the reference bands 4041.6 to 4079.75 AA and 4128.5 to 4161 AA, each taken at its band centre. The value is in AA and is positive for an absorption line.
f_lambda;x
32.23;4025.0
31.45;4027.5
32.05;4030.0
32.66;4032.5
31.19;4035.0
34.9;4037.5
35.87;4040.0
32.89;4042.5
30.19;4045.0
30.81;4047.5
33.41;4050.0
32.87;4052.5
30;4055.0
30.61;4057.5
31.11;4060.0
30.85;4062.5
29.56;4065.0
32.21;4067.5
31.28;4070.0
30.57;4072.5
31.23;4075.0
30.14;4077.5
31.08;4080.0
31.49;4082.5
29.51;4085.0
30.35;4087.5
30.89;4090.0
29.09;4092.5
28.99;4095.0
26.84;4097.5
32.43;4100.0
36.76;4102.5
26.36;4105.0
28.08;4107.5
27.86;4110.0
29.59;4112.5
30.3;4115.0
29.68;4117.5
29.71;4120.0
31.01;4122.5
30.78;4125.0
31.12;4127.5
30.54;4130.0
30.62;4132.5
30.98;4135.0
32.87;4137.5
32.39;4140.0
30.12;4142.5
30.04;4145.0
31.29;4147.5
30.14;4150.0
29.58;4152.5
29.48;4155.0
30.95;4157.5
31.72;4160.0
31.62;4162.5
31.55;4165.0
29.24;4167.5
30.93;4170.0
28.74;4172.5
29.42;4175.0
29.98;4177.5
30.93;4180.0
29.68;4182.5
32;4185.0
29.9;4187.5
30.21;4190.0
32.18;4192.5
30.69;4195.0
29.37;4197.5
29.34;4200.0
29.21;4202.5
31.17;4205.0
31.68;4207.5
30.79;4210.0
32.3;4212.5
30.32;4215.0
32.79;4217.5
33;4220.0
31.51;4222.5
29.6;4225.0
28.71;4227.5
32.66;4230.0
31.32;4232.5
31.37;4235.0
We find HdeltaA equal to 1.5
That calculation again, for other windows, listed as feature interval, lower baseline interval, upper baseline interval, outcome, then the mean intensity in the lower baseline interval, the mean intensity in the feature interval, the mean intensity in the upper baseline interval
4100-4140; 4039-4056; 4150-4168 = 0.8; 32.3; 30.5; 30.6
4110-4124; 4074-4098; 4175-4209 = 0.1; 30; 29.9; 30.5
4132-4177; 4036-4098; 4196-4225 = 0.6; 31.1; 30.6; 31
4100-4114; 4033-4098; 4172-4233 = 0.5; 31.1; 30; 30.7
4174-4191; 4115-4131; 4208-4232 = 0.4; 30.5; 30.3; 31.3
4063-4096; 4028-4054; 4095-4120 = 0.5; 32.6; 30.5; 29.7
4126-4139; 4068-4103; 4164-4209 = -0.3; 30.7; 31.2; 30.3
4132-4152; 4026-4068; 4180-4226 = 0.2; 31.9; 31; 30.9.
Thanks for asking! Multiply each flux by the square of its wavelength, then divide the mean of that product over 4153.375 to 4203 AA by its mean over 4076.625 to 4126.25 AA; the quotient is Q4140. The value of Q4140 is 1.05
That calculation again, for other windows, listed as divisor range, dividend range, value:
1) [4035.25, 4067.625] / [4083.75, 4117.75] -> 0.96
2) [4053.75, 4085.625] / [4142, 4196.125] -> 1.04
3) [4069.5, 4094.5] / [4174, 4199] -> 1.05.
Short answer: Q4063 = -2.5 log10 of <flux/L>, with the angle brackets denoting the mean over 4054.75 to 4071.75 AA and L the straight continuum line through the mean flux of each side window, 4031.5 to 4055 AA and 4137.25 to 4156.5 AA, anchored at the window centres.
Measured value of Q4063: 0.05 mag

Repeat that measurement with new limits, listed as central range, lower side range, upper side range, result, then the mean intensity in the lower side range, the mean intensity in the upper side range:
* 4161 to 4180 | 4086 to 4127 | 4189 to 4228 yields 0.01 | 29.9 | 30.8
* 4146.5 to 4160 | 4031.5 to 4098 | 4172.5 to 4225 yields 0.02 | 31.2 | 30.7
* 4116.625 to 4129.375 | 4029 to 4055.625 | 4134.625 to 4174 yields 0.03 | 32.5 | 30.7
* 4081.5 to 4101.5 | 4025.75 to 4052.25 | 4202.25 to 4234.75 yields 0.08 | 32.5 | 31.2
